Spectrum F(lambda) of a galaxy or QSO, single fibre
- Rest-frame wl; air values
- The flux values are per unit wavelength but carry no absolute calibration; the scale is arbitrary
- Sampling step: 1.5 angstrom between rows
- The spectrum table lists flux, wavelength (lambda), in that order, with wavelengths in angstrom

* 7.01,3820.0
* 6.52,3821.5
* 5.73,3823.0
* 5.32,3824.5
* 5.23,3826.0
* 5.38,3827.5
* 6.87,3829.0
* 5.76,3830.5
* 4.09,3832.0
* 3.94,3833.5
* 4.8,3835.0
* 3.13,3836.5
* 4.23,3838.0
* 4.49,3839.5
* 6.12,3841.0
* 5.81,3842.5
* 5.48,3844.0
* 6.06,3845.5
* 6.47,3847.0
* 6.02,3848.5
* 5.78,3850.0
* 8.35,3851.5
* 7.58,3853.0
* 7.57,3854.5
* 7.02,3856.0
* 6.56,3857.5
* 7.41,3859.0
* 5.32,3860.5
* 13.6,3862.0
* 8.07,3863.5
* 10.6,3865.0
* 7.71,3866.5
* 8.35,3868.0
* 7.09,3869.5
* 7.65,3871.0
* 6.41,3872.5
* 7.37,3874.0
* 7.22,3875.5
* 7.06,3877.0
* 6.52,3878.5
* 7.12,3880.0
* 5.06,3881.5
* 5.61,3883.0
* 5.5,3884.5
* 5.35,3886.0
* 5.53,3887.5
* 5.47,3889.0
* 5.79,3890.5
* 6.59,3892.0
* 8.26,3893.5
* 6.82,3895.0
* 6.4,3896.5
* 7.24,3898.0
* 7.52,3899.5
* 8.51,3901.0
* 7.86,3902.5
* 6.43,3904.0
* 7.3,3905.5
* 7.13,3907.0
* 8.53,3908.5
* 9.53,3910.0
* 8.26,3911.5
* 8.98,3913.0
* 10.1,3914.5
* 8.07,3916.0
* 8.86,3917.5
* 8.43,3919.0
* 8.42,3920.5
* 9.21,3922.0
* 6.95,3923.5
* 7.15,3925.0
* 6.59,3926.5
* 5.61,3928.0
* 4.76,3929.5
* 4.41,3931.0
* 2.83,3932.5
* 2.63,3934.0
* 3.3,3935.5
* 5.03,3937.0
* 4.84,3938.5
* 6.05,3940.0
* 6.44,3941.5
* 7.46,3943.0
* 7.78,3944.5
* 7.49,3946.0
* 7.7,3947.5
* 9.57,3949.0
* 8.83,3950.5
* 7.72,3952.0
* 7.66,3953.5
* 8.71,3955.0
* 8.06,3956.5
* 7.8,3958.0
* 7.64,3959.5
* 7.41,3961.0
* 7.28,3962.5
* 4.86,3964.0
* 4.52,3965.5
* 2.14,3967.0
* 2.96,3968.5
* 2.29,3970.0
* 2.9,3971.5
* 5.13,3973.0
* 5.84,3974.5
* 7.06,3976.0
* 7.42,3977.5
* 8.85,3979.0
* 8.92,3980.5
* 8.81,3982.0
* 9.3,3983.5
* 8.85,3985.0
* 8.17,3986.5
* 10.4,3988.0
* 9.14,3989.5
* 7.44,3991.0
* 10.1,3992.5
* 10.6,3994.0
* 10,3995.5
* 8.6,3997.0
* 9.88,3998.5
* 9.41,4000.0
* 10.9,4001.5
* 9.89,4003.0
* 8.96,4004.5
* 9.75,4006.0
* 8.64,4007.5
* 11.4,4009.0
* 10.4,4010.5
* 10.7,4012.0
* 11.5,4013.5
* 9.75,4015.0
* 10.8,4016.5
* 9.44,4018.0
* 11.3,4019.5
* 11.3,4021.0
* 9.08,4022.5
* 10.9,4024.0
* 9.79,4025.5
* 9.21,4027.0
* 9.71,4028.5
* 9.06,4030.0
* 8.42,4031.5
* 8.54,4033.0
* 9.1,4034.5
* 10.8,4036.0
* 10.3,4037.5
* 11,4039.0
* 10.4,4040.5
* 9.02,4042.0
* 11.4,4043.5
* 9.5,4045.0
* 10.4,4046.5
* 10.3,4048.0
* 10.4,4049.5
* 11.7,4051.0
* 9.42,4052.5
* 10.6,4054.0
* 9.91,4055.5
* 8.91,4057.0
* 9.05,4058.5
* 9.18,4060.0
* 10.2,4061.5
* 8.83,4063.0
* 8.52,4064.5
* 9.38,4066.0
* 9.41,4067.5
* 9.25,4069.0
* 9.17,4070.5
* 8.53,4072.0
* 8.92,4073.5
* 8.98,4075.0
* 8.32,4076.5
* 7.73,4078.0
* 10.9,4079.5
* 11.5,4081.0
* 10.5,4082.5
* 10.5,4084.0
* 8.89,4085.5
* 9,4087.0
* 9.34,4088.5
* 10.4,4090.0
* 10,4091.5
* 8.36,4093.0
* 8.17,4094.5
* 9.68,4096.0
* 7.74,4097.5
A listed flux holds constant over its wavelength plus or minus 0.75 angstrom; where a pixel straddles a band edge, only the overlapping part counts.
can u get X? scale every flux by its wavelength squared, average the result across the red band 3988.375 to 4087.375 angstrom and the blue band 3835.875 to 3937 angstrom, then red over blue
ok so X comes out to 1.5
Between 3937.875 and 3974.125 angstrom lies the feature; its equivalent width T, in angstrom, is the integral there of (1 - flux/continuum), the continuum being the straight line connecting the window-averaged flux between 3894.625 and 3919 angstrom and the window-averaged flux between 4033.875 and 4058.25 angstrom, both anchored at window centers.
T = 9.8 angstrom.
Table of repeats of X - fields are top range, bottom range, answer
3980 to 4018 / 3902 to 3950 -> 1.44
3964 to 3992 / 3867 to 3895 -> 1.07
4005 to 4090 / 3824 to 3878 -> 1.65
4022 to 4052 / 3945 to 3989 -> 1.46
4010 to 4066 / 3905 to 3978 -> 1.58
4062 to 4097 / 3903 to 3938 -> 1.47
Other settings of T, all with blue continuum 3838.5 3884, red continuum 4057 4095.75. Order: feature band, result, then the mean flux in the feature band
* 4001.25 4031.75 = -4.84 angstrom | 10.1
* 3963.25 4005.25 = 3.78 angstrom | 7.62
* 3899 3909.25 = -0.18 angstrom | 7.61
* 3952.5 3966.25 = 1.62 angstrom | 7.12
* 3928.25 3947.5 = 6.13 angstrom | 5.36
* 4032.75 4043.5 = -1.37 angstrom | 10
